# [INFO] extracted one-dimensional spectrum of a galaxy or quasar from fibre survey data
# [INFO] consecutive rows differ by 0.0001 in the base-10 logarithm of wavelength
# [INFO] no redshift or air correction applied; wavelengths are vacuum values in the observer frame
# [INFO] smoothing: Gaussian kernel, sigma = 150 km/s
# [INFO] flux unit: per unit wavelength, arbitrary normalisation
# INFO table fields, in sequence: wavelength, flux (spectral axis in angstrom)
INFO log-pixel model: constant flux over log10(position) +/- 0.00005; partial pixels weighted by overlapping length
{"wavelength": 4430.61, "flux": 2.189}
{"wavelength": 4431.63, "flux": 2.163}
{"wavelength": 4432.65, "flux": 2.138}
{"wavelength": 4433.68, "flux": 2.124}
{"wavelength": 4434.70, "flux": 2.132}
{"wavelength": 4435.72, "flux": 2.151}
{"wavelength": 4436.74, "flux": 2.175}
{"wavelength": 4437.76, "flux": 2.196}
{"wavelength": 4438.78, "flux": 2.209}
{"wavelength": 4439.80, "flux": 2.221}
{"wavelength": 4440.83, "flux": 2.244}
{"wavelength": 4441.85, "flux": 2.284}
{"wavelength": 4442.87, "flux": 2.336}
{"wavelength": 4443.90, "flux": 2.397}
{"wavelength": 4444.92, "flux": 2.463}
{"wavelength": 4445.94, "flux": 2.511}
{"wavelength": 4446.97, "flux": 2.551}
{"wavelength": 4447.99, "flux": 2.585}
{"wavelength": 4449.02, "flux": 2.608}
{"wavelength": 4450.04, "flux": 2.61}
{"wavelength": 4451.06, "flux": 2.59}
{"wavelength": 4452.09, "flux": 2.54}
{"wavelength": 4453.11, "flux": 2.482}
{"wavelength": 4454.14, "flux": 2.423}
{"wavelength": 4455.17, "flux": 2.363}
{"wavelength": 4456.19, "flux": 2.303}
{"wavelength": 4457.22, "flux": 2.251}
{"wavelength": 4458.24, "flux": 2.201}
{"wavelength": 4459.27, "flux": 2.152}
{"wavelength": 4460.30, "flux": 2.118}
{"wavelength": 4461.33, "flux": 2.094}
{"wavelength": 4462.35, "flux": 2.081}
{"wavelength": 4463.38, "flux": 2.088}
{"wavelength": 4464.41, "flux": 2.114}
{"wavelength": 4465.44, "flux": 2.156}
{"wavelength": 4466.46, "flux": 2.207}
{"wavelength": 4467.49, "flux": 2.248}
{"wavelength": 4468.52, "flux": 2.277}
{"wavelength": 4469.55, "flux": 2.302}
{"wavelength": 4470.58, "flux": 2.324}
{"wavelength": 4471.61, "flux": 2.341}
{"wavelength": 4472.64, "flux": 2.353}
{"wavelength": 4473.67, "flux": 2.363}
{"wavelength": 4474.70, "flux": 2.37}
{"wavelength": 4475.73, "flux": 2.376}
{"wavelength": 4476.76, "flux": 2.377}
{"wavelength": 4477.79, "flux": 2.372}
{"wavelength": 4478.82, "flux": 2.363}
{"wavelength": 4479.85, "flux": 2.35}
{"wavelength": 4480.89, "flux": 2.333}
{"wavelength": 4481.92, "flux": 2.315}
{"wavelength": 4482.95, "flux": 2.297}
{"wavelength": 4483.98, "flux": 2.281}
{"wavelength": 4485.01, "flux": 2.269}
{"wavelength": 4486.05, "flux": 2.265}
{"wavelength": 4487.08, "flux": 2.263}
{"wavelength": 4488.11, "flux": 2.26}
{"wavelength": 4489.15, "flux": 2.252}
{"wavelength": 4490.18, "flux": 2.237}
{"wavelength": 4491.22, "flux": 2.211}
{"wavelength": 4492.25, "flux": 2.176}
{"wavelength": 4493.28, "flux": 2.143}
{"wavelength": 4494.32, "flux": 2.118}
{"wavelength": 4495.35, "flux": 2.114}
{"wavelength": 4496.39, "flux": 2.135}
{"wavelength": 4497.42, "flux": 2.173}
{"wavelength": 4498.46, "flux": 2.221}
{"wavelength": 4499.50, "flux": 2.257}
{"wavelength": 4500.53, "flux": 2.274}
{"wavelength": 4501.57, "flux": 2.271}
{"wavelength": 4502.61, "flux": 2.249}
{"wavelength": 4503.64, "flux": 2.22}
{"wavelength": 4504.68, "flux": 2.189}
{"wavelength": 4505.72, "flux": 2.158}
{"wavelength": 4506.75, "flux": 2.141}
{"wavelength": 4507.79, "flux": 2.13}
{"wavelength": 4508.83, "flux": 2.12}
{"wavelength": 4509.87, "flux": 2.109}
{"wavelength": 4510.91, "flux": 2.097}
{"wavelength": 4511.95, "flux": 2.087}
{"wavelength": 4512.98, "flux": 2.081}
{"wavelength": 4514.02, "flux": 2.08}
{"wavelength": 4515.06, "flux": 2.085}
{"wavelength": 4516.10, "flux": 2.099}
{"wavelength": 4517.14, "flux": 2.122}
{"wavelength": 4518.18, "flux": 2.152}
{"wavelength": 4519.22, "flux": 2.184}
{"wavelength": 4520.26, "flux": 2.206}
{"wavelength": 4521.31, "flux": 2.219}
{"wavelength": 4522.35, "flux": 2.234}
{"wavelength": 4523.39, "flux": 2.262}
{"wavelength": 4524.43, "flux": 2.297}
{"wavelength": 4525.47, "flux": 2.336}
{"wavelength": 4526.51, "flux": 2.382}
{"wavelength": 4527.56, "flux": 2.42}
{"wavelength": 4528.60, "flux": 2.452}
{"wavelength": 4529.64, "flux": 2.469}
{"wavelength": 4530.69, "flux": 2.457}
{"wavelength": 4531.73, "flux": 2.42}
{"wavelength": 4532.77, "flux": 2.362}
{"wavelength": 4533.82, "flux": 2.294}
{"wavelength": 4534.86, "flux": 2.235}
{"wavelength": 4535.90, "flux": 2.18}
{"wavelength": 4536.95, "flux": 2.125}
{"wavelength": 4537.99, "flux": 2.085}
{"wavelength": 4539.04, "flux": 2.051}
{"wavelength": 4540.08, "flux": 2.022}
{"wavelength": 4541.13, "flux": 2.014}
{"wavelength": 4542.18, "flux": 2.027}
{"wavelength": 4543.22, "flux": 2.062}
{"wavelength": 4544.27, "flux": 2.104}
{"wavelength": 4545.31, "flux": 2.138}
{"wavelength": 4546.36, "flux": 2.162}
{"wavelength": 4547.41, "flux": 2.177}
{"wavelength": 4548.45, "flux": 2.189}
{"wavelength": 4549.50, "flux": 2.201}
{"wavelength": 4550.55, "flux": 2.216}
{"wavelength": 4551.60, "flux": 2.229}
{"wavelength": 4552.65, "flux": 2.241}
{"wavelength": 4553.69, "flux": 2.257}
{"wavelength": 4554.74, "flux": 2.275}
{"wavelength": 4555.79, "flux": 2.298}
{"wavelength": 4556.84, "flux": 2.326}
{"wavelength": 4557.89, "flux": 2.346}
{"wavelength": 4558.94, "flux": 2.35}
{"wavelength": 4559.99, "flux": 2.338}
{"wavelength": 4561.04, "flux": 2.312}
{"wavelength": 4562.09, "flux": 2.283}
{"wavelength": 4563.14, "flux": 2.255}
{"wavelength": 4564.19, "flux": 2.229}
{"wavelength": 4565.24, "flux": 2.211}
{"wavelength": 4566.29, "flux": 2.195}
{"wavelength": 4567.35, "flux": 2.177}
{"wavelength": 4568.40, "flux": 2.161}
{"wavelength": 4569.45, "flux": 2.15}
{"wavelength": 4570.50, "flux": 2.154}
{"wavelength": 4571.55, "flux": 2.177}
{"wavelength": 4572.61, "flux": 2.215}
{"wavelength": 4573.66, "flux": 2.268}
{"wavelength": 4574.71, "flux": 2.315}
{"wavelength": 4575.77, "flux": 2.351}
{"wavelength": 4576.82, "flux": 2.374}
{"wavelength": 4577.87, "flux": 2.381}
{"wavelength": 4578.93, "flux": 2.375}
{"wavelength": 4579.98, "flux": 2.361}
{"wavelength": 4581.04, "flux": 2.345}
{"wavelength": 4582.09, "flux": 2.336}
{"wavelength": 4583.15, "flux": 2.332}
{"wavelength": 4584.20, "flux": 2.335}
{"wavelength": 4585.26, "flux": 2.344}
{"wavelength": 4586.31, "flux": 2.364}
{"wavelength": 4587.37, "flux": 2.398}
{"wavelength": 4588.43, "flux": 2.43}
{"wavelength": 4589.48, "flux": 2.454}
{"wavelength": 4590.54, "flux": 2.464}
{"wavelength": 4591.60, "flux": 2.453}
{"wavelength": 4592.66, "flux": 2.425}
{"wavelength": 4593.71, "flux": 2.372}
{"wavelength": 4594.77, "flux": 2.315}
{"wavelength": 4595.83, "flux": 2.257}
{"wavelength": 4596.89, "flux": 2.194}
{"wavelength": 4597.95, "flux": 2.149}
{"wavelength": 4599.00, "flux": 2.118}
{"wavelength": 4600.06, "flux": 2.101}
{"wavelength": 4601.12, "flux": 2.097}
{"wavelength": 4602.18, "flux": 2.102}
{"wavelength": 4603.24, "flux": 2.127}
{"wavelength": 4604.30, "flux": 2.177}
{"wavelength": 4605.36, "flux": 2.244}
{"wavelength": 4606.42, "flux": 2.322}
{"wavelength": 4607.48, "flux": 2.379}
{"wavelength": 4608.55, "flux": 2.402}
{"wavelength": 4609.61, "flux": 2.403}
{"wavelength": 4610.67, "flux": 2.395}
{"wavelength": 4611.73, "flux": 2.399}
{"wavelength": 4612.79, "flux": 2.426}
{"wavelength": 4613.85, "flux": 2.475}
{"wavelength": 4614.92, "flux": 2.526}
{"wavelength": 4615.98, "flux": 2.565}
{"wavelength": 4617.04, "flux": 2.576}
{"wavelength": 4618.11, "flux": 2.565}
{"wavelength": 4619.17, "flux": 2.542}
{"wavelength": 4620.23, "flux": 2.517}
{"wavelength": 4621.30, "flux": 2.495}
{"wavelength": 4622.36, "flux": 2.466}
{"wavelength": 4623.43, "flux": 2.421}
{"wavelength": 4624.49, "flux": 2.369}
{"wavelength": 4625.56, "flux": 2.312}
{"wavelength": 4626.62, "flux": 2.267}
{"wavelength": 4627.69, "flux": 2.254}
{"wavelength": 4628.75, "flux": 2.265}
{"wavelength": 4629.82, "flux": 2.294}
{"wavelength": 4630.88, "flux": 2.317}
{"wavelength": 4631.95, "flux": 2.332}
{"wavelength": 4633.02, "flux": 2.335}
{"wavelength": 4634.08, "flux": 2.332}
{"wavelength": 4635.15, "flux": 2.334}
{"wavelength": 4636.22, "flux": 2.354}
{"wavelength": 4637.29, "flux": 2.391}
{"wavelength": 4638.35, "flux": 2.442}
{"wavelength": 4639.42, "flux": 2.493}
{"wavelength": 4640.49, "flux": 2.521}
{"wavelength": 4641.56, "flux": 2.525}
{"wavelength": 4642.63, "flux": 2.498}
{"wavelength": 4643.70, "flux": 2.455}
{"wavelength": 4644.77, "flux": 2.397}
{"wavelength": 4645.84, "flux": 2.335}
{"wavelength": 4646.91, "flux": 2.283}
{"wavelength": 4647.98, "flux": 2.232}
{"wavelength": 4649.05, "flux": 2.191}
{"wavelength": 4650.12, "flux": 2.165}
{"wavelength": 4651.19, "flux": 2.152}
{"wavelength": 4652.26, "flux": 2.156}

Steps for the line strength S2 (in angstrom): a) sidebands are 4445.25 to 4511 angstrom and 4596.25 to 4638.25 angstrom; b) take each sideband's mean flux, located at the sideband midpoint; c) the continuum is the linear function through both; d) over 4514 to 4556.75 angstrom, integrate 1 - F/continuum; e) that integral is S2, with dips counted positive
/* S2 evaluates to 1.6 angstrom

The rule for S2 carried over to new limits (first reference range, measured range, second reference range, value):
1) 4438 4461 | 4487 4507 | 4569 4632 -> 1.4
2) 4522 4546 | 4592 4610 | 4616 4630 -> 1.0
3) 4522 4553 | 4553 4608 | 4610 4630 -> 1.1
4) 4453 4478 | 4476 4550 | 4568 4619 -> 2.4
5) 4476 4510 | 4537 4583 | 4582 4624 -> 1.7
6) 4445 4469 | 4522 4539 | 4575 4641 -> 0.3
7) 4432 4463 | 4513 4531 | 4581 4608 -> 0.4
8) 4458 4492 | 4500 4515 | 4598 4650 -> 0.8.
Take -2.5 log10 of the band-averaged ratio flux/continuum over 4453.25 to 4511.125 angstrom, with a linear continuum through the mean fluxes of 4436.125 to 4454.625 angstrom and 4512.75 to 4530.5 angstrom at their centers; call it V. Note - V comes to 0.04 mag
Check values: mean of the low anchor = 2.41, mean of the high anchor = 2.25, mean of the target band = 2.24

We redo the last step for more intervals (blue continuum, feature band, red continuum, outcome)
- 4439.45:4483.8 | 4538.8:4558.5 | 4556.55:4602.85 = 0.06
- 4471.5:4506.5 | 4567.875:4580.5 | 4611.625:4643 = 0.04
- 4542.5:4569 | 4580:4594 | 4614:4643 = -0.04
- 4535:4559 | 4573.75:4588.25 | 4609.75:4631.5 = -0.03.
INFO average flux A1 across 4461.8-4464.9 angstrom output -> 2.1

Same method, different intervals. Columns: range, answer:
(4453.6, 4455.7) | 2.39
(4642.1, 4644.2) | 2.48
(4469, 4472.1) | 2.32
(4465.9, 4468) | 2.23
